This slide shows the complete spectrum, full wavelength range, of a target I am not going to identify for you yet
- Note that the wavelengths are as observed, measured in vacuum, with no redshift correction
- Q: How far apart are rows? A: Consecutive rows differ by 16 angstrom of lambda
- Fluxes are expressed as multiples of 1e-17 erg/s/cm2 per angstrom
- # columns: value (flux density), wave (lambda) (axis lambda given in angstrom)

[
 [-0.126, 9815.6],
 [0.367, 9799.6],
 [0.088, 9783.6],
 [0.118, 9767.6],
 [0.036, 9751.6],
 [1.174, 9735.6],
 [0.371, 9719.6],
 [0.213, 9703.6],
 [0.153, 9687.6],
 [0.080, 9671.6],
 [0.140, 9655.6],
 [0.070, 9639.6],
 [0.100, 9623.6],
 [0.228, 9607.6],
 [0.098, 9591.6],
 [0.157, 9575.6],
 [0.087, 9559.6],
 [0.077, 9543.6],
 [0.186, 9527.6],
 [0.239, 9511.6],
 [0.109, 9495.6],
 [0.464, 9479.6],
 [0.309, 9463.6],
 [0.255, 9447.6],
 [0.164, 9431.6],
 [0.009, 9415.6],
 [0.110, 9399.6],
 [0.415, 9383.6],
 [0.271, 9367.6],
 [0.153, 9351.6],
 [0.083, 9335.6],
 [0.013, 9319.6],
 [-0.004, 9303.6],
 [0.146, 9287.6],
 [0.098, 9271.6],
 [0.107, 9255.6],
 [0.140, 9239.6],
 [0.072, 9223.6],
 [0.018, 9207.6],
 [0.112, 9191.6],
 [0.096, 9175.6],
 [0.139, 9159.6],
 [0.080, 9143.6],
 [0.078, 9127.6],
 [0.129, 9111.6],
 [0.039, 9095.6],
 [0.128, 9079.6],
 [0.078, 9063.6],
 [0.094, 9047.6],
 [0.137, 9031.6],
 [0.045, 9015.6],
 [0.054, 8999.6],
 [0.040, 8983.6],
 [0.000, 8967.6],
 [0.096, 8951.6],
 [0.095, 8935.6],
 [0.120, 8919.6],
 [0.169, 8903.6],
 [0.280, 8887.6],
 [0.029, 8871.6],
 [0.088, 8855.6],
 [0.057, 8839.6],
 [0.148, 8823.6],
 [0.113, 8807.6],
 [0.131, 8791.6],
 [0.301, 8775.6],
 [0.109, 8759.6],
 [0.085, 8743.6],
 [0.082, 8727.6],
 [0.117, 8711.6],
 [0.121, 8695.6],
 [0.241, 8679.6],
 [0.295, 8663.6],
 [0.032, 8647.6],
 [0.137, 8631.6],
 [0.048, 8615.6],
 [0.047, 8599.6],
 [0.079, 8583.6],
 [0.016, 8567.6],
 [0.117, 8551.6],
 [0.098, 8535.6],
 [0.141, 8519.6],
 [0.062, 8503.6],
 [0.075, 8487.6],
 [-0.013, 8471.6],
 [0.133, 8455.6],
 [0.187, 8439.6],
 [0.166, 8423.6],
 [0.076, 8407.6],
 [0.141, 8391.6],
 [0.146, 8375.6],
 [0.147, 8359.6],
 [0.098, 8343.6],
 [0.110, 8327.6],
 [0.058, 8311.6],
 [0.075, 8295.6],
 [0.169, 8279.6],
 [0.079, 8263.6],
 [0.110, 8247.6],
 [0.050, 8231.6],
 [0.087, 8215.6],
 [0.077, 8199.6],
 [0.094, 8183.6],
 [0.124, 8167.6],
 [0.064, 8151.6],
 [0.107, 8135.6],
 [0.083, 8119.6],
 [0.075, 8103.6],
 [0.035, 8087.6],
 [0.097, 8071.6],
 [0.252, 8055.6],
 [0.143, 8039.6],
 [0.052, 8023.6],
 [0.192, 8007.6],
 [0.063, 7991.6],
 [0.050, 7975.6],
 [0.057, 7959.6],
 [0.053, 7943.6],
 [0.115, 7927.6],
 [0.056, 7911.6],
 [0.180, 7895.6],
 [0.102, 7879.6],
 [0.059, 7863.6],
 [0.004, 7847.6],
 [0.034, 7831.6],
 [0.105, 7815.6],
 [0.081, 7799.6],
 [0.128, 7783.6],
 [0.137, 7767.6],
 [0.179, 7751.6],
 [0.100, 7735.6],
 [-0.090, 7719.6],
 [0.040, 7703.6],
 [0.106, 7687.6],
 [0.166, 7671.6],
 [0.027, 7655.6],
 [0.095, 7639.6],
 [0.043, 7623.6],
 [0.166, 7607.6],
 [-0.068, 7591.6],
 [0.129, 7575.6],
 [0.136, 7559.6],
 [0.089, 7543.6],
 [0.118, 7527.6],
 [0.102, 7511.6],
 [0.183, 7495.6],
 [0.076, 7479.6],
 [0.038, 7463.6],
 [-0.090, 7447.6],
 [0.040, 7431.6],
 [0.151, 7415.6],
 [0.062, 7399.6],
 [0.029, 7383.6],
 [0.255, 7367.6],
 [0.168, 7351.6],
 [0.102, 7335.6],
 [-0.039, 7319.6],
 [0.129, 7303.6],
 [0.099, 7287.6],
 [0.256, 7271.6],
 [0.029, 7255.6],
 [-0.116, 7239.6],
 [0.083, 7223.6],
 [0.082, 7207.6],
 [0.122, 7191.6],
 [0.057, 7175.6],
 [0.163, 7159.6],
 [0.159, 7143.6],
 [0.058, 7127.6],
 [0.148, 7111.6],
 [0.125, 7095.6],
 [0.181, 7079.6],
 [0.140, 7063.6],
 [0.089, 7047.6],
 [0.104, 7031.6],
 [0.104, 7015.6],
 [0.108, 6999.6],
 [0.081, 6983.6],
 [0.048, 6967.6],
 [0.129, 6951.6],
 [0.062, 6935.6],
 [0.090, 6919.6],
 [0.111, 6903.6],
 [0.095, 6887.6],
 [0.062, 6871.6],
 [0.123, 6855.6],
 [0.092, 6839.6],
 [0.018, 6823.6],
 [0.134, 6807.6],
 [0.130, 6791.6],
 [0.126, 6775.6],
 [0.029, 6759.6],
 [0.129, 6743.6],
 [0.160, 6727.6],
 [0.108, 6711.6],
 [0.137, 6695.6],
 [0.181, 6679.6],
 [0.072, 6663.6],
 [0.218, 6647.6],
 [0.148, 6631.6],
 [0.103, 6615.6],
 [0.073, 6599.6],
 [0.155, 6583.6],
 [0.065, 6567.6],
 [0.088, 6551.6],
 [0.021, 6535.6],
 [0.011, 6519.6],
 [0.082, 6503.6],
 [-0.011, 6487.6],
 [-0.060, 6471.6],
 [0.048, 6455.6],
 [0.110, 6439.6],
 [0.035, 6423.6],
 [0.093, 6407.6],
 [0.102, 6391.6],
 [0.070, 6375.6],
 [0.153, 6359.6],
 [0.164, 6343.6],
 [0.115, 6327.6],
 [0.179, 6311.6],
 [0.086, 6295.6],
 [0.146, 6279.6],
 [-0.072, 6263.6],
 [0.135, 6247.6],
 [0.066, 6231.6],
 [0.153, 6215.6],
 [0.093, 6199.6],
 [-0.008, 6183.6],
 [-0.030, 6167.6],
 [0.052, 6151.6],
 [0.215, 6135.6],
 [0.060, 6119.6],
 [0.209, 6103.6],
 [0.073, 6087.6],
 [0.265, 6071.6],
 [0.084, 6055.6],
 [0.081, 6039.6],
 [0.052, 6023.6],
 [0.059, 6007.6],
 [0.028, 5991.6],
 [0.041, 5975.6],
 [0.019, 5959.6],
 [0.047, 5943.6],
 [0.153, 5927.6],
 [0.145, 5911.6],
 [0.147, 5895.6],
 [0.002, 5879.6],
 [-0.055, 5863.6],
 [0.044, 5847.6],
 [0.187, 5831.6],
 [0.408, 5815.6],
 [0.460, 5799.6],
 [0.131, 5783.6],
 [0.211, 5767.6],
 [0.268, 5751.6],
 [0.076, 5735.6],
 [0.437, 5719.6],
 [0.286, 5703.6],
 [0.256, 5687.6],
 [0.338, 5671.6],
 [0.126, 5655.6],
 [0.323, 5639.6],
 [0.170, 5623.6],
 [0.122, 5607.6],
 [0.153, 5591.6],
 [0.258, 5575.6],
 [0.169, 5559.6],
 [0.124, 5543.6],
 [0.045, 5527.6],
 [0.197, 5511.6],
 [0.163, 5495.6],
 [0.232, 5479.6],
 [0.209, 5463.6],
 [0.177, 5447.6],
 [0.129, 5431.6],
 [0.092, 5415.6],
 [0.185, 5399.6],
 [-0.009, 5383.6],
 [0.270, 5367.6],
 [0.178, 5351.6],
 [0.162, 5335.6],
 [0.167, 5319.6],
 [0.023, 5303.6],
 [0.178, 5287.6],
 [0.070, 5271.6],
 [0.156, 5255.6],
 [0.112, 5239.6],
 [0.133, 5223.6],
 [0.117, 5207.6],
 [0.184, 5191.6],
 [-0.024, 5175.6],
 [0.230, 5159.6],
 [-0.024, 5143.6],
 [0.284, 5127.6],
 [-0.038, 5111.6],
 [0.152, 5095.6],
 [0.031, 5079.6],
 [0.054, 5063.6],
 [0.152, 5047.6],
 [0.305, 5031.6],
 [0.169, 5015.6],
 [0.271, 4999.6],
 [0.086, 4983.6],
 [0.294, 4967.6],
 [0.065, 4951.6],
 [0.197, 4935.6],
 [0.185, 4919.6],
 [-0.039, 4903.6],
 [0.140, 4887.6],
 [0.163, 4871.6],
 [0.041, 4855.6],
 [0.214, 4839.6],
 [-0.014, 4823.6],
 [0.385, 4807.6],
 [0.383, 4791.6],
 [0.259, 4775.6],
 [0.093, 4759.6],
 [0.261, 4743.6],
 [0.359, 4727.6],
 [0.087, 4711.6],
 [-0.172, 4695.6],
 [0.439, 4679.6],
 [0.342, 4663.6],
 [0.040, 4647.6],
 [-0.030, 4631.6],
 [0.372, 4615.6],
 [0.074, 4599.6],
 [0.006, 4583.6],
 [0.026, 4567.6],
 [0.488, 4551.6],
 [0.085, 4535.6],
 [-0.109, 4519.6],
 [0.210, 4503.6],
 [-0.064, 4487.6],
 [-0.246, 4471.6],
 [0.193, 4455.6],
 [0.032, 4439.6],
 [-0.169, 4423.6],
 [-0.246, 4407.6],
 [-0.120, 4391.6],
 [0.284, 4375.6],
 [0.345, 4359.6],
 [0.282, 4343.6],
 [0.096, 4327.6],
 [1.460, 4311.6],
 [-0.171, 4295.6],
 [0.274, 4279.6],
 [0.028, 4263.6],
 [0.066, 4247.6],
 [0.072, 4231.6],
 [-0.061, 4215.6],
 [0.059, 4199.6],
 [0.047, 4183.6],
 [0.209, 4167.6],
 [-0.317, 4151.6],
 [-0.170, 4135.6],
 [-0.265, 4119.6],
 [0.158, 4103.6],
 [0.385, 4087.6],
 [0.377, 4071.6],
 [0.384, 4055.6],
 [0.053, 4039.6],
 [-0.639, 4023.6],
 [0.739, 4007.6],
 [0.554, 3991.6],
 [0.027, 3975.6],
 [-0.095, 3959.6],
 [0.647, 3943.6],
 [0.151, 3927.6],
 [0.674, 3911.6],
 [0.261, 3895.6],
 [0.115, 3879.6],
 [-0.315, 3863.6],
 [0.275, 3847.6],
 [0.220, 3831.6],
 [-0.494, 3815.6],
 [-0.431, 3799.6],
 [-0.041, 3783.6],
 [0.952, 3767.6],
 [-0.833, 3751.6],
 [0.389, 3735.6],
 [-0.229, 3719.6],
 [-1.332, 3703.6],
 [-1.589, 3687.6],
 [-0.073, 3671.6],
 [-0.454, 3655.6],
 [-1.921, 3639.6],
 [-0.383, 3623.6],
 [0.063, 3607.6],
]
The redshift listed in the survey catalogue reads 1.61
